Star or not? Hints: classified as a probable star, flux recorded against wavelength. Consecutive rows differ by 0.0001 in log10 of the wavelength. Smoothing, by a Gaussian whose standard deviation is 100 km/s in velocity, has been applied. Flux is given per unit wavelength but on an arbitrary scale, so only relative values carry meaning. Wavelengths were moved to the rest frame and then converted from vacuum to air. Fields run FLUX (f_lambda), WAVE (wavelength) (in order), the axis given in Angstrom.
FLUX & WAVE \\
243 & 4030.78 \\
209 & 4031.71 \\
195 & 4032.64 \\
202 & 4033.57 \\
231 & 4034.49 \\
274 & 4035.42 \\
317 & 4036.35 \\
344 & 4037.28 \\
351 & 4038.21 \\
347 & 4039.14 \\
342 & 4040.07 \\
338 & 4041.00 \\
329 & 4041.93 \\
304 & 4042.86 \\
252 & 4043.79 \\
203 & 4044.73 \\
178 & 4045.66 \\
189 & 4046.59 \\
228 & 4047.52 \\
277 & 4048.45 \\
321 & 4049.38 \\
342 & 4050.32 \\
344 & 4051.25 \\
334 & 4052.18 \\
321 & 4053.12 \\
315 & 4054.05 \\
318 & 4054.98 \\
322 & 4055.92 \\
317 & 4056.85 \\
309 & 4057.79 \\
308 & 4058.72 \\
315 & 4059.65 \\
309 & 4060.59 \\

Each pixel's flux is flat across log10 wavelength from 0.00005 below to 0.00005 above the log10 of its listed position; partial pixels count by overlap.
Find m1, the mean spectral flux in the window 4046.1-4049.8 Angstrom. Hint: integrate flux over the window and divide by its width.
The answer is 253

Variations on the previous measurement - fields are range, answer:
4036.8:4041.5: 344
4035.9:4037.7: 330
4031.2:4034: 202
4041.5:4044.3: 293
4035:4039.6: 327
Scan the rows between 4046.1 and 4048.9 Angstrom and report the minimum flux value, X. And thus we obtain 189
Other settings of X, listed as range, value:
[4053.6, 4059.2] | 308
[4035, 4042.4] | 274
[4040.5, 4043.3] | 304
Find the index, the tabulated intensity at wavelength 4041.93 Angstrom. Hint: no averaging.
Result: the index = 329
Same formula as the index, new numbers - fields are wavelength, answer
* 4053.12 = 321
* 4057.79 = 309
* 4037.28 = 344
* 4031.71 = 209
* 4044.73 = 203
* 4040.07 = 342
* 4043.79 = 252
